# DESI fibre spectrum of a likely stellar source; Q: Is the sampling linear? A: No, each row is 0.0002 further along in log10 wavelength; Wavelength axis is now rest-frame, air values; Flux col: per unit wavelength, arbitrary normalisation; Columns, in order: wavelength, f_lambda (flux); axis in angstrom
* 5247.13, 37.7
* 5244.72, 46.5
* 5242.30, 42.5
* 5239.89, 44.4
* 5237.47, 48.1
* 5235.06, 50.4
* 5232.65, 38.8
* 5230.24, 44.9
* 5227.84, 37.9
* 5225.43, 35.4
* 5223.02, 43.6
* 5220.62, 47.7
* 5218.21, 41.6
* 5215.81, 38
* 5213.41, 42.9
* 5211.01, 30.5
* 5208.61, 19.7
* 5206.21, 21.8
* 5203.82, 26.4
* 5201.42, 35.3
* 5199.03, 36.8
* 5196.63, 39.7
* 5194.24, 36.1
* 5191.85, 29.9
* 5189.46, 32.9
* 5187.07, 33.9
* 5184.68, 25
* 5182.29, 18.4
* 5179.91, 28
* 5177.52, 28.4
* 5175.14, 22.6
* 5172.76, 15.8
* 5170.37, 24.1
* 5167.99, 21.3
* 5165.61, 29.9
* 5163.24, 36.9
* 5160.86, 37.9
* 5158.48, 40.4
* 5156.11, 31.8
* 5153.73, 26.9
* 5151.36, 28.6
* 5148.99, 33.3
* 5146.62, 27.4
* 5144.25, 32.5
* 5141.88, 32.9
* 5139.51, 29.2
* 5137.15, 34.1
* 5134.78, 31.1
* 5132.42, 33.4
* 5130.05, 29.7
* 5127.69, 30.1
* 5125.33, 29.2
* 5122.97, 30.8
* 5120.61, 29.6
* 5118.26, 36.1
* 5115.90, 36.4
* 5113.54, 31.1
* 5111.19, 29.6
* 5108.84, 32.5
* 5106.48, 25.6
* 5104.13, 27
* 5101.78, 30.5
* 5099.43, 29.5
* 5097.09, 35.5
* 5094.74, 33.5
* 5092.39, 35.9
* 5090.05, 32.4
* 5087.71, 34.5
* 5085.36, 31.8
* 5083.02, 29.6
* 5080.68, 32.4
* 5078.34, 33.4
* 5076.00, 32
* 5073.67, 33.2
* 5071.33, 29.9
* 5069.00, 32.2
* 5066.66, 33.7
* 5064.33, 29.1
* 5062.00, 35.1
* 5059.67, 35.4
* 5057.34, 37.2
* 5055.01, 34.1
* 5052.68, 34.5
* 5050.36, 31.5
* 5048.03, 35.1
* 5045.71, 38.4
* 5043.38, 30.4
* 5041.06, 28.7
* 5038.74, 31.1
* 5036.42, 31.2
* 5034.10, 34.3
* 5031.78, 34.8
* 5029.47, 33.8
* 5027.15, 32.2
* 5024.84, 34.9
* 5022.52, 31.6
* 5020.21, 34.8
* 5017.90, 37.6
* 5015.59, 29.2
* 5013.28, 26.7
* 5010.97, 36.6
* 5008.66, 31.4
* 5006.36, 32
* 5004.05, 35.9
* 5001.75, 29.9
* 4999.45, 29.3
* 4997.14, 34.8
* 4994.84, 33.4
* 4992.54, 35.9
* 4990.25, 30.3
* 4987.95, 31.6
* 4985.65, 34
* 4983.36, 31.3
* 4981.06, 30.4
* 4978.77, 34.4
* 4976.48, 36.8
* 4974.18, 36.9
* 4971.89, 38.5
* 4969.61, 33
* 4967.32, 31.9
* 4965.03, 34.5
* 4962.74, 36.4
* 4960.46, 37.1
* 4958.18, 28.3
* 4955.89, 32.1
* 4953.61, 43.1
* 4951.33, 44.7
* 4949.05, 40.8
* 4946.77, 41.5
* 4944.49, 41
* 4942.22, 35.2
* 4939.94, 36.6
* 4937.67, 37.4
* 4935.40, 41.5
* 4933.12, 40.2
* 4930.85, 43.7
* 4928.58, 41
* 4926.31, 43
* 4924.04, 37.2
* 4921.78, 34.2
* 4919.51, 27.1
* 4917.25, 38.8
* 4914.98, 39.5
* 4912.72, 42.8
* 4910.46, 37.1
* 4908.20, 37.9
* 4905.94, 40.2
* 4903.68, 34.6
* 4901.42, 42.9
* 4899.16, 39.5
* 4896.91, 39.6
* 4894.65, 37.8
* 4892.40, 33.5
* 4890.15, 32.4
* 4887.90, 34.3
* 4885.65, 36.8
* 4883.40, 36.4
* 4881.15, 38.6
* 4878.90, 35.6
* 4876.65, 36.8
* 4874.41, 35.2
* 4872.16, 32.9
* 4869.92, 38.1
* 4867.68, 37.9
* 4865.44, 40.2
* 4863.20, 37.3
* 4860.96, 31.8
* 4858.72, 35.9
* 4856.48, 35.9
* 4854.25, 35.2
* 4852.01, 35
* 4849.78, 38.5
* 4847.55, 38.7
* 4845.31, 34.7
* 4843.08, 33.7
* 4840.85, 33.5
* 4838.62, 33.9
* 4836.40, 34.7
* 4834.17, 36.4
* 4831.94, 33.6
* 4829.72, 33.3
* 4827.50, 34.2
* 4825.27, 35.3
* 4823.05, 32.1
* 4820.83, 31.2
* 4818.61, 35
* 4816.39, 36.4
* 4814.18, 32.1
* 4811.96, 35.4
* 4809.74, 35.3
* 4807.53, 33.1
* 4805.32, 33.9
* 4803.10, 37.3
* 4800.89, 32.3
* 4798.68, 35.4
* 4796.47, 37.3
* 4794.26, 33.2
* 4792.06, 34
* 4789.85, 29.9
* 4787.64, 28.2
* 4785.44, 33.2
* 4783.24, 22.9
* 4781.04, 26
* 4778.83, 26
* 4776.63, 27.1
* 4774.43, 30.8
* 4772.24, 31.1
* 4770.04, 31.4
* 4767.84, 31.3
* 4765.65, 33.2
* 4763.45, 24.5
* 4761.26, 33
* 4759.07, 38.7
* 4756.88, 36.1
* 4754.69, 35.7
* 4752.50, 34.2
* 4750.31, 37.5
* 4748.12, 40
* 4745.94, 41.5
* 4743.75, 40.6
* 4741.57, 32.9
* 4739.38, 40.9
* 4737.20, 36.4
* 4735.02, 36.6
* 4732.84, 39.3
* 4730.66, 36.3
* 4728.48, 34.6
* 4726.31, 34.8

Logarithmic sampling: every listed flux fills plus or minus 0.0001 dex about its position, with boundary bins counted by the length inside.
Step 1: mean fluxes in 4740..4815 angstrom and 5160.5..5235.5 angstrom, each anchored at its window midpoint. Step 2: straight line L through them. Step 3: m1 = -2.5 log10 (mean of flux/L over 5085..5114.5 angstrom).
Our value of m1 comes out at 0.04 mag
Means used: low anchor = 33.1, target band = 31.5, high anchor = 32.7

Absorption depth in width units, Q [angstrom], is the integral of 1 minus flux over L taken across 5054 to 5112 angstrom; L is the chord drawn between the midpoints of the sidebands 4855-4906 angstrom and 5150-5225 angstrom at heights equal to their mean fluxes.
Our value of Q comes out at 1.7 angstrom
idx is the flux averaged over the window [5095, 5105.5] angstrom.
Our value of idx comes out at 30.8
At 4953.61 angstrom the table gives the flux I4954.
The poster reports 43.1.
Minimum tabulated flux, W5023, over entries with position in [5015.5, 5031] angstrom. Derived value 29.2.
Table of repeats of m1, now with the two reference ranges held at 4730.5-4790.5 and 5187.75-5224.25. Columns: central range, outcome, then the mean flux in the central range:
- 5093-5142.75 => 0.106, 31.3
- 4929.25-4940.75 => -0.179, 40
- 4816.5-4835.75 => -0.014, 34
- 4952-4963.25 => -0.054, 35.7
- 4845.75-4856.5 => -0.091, 36.6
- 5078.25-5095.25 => 0.051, 32.9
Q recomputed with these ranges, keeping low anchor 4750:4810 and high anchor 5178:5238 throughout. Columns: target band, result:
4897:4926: -4.2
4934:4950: -2.8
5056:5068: 0.0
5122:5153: 3.4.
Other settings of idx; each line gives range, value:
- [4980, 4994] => 32.3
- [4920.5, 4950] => 39.4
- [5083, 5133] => 31.6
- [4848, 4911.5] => 36.7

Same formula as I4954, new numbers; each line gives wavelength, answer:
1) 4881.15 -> 38.6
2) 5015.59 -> 29.2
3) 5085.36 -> 31.8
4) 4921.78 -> 34.2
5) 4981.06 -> 30.4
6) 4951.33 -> 44.7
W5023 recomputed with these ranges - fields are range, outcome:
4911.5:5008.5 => 27.1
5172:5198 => 15.8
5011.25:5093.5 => 26.7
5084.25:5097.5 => 31.8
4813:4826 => 31.2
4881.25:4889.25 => 34.3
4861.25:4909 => 32.4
